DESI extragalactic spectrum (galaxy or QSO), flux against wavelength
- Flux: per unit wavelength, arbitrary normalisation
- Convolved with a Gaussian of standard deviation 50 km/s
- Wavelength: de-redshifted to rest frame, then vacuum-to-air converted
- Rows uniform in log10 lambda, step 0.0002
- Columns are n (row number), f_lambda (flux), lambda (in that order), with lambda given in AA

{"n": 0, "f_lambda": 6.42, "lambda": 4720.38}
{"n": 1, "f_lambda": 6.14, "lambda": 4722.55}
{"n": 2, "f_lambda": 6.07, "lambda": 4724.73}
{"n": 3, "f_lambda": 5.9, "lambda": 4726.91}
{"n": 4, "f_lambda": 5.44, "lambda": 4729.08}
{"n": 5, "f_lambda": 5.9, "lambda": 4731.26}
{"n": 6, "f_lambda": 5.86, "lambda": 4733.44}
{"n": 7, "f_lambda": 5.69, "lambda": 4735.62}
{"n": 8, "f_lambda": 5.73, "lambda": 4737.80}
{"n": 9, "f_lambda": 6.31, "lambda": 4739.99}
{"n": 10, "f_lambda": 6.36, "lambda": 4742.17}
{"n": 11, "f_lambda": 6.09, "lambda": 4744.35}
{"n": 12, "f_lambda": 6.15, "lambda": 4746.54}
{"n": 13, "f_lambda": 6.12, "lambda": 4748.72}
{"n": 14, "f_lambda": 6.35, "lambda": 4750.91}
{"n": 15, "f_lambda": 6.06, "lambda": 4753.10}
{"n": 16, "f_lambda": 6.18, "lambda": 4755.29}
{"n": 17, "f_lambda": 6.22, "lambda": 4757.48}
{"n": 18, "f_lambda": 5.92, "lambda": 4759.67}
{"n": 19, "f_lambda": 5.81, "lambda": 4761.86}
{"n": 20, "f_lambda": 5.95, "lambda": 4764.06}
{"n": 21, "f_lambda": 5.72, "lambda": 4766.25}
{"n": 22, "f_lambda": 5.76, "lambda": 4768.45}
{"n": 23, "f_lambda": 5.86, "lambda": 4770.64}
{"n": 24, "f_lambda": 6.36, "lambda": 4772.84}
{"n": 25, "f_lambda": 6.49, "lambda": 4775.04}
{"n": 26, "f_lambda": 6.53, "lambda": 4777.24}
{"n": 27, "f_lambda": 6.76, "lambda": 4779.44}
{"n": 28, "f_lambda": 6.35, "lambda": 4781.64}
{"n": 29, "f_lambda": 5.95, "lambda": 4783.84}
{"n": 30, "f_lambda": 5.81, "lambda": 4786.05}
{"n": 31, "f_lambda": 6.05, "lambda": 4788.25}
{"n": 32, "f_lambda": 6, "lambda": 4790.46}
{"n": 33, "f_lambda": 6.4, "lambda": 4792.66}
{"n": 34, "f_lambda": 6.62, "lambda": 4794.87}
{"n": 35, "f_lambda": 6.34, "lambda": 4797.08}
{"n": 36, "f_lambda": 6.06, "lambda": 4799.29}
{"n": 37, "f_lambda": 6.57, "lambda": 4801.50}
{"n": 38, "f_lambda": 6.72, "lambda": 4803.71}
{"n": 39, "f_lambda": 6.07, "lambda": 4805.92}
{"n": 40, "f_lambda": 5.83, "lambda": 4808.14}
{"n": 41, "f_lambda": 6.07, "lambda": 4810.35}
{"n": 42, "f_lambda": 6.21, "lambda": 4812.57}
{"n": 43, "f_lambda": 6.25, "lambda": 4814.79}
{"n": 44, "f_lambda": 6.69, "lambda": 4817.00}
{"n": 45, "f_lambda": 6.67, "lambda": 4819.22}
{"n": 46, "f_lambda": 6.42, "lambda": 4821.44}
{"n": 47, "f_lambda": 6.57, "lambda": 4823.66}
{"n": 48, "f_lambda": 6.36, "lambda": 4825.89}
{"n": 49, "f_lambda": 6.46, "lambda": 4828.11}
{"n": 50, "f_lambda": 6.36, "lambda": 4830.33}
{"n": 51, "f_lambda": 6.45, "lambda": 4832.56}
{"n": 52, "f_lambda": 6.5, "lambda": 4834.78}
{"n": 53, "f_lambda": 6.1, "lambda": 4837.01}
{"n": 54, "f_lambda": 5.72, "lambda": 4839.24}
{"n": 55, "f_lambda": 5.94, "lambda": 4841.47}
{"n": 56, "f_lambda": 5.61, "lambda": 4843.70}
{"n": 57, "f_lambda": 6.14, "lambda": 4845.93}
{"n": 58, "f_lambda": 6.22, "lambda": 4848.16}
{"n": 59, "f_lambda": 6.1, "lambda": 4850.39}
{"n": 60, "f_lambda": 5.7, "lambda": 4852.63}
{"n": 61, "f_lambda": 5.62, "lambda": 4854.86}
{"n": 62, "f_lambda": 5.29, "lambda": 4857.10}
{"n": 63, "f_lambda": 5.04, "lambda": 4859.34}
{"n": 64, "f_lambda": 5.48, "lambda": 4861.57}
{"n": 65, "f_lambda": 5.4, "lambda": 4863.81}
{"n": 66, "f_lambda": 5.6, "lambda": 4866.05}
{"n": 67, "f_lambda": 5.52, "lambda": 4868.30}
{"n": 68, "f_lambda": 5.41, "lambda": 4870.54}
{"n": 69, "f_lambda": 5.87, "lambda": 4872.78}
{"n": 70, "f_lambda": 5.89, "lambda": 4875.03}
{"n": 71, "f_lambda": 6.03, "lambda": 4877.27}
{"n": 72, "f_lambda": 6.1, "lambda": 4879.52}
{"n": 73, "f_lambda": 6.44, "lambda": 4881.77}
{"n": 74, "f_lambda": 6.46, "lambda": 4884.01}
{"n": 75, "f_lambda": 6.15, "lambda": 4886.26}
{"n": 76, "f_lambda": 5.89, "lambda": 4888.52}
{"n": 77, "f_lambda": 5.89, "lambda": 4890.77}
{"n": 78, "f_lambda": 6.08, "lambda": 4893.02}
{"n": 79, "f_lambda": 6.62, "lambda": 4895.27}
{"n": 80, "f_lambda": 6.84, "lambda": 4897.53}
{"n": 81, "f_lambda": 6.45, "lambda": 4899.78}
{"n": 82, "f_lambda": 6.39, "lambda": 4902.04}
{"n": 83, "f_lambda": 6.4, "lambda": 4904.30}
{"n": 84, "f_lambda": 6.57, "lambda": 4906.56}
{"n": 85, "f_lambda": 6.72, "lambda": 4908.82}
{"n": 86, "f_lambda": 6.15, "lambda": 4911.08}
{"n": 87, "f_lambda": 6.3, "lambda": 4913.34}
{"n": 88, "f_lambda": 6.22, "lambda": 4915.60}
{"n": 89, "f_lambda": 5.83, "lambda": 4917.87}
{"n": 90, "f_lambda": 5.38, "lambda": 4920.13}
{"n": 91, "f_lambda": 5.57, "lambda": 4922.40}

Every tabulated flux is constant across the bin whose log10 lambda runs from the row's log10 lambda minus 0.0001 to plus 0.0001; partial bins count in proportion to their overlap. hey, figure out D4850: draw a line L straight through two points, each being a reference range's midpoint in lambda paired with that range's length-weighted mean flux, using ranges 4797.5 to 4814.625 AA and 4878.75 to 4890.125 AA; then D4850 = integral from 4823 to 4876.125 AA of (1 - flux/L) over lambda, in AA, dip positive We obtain 2.8 AA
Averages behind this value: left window 6.22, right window 6.2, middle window 5.88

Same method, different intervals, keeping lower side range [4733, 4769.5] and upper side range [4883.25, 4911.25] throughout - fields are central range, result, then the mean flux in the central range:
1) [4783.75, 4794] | 0.07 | 6.06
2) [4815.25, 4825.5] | -0.61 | 6.55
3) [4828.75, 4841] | -0.01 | 6.22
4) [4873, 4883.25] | 0.34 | 6.11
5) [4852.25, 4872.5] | 2.64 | 5.46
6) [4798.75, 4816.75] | -0.29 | 6.25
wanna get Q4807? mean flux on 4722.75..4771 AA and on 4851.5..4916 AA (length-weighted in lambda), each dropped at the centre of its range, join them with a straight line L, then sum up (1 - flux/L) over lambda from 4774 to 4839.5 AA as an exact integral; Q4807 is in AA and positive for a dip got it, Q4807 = -3.5 AA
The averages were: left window 5.98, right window 6.02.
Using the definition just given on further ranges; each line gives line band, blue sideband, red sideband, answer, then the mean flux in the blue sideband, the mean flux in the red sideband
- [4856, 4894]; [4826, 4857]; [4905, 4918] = 2.4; 6.05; 6.34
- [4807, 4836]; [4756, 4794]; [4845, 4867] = -2.6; 6.12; 5.66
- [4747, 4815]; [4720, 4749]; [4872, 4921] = -1.2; 6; 6.22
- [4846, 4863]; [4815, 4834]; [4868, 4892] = 1.5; 6.49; 5.99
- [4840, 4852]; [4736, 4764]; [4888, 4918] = 0.5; 6.09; 6.34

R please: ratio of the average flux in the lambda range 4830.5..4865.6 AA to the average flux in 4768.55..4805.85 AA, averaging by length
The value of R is 0.93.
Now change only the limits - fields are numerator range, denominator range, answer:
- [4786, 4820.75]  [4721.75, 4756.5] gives 1.04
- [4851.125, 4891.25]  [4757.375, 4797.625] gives 0.94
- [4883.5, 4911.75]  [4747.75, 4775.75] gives 1.05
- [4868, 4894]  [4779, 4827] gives 0.95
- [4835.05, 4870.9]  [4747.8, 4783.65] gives 0.93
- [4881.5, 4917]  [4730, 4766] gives 1.05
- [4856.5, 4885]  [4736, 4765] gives 0.94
